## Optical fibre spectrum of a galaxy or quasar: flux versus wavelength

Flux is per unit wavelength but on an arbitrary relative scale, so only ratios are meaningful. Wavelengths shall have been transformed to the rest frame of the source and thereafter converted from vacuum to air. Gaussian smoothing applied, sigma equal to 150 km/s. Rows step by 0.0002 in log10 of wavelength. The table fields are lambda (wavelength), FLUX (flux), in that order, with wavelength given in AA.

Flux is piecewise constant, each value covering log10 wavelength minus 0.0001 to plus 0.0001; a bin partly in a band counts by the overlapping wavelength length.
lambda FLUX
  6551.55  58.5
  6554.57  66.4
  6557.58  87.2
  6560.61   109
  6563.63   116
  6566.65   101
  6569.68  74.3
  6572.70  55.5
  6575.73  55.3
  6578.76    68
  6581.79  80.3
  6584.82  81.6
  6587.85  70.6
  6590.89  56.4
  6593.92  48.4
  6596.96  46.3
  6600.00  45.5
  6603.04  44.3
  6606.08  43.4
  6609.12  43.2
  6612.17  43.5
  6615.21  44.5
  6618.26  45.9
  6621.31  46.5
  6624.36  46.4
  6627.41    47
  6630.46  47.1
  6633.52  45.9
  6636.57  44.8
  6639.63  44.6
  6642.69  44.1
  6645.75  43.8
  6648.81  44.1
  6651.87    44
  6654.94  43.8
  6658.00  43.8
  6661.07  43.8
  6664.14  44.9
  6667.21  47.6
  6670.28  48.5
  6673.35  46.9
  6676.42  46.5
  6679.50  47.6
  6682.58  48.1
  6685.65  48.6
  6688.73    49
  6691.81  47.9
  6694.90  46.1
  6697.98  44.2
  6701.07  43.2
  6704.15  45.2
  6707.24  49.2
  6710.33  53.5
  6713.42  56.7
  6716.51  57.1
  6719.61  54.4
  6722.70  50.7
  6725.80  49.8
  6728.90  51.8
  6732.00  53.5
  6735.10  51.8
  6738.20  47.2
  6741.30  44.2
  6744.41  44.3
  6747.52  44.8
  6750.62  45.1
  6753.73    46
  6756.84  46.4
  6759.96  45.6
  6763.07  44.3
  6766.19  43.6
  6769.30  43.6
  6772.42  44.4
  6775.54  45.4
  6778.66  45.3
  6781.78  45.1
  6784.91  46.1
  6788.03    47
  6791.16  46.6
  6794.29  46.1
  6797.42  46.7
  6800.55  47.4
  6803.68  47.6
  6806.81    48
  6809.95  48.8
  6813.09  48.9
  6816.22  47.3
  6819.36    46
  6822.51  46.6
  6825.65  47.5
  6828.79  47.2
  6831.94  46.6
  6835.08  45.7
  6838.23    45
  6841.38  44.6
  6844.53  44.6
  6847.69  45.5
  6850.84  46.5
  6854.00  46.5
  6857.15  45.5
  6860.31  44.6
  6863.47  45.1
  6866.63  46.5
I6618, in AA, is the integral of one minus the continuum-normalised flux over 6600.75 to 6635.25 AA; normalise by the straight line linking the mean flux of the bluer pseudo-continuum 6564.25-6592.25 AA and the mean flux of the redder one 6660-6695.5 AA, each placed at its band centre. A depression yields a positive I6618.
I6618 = 9.5 AA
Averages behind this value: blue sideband 72.9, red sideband 47.2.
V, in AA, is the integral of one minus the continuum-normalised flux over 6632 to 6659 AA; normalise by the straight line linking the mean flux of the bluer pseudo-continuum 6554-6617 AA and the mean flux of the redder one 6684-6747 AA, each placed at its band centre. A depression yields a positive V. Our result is 6.4 AA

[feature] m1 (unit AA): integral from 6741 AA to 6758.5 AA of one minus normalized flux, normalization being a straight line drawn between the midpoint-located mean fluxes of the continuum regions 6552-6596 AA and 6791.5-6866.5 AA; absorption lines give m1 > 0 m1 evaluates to 3.2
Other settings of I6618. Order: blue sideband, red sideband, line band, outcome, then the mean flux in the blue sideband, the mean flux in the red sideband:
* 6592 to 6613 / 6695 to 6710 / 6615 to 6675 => 0.3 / 45.2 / 46.2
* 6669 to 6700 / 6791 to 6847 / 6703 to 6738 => -3.7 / 47.3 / 46.7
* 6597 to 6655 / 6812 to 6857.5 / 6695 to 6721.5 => -2.8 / 44.9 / 46.3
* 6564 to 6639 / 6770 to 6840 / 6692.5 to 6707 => 1.7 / 56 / 46.6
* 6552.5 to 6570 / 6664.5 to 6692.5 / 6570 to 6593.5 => 5.1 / 92.5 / 47.7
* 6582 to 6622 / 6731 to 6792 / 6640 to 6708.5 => 4.5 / 51.8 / 45.9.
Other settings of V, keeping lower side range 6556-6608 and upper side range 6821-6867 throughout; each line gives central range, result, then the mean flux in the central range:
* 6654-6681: 6.87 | 46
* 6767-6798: 3.50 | 45.6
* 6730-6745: 1.86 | 48.6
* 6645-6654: 2.75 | 44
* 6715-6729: 0.98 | 52.8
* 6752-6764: 1.78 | 45.6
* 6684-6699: 3.09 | 47.3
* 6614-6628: 4.21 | 46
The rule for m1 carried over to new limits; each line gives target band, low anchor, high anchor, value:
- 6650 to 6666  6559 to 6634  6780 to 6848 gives 3.5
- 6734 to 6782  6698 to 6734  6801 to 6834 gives 4.0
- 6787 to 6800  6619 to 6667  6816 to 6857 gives -0.2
